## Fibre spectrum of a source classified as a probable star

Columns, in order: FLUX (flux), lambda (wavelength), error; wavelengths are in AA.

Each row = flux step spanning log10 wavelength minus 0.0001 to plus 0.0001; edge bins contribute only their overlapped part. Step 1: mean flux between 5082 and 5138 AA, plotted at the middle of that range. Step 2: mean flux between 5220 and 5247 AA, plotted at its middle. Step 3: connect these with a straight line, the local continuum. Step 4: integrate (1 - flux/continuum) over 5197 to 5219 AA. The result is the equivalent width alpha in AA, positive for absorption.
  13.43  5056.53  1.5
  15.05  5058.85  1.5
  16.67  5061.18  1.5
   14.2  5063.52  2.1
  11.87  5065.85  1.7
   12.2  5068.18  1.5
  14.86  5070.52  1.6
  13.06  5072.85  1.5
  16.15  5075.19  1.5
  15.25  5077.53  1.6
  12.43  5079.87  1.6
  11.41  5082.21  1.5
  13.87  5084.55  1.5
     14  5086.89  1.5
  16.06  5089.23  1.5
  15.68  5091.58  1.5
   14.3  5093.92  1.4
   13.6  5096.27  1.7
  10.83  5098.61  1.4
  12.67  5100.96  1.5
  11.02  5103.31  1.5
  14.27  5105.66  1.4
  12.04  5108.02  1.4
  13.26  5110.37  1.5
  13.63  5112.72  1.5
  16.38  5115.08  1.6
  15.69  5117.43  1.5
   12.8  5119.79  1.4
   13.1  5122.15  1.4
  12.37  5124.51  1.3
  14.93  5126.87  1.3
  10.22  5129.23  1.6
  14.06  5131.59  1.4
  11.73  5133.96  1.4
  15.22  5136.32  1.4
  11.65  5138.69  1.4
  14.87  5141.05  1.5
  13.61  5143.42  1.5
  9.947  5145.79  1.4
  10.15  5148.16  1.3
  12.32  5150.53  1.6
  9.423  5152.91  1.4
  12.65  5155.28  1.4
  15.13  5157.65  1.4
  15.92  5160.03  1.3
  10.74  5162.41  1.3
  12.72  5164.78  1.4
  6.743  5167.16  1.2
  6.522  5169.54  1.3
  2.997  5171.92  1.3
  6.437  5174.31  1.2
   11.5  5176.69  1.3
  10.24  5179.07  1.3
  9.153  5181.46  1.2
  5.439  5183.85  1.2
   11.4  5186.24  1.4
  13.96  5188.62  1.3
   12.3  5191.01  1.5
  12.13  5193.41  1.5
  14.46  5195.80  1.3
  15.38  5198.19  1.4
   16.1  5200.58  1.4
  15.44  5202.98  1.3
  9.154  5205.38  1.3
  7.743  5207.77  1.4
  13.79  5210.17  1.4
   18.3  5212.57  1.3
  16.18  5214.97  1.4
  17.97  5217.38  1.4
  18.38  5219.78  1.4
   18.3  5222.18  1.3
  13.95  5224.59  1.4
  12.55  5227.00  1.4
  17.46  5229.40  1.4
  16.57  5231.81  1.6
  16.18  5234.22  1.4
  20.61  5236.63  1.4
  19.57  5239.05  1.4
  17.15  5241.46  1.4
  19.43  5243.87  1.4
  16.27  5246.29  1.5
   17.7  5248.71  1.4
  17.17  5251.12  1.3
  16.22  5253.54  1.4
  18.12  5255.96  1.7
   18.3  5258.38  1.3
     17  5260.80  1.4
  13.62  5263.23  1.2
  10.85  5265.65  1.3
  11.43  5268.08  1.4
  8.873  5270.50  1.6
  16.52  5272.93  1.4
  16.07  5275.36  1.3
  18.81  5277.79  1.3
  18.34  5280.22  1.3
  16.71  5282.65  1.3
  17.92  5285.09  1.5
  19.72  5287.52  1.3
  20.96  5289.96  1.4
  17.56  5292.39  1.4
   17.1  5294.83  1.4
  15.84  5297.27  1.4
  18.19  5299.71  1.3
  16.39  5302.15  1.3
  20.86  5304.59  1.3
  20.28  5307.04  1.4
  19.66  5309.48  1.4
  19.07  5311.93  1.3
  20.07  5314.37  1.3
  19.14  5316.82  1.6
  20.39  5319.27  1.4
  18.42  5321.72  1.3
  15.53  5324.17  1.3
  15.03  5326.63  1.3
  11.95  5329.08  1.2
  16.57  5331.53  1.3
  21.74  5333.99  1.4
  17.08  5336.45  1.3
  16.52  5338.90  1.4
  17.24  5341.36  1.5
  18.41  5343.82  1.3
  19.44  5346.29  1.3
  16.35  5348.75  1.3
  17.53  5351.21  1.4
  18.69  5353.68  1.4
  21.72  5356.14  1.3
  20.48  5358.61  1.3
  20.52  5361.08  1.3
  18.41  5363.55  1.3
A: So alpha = 2.5 AA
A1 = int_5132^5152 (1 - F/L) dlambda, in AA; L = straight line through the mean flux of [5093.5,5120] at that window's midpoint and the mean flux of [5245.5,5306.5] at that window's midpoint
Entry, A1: 2.3 AA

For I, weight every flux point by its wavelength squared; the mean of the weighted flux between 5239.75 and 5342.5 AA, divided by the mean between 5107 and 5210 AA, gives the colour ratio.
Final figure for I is 1.52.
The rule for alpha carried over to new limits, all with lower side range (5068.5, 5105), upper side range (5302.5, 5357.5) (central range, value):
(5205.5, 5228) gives 1.6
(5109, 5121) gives -0.1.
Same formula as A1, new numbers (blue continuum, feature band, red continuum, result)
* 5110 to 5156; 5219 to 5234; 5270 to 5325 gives -0.3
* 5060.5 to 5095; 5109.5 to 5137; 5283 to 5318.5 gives 2.6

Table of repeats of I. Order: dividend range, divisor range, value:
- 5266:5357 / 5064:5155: 1.44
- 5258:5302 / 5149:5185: 1.73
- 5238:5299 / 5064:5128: 1.31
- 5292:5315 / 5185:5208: 1.48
